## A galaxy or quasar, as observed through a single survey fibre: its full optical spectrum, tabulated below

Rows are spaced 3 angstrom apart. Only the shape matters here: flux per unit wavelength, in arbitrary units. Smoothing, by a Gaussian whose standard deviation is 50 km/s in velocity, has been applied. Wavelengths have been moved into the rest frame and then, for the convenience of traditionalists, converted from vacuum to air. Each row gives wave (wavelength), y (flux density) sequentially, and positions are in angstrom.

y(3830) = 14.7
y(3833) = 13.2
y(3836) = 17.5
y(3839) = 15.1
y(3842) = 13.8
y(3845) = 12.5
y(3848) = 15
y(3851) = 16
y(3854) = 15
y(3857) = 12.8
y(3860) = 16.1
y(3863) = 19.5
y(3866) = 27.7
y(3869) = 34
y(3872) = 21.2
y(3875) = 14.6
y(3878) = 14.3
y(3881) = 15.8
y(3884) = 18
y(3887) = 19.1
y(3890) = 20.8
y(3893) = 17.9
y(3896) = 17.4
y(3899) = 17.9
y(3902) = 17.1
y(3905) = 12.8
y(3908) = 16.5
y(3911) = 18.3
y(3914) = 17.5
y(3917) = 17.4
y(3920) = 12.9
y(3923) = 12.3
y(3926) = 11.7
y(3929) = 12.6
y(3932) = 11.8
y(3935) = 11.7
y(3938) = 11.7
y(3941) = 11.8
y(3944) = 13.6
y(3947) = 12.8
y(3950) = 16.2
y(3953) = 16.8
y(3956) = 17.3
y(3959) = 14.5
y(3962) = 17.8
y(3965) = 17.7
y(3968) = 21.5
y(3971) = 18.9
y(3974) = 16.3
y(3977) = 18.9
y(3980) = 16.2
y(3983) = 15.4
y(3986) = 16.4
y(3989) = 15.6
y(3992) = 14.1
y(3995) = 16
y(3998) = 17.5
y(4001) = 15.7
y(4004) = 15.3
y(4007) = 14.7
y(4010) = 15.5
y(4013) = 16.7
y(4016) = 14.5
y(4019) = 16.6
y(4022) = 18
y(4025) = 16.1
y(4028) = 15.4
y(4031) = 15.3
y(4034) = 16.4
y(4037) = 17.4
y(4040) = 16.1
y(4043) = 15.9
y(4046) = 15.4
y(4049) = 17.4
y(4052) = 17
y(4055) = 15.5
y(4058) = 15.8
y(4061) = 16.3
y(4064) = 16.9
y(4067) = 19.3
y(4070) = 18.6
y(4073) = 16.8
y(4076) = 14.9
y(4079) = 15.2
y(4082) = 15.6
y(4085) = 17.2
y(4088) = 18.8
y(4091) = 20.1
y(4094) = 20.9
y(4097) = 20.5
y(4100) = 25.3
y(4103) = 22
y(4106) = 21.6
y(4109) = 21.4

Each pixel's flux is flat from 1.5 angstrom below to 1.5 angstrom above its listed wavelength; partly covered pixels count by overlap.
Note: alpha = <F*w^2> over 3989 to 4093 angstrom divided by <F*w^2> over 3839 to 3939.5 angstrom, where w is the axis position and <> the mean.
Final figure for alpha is 1.1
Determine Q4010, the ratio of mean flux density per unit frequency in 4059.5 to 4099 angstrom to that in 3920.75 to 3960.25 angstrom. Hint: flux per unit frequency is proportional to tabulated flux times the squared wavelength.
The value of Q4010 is 1.4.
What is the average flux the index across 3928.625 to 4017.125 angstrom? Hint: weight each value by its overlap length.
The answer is 15.6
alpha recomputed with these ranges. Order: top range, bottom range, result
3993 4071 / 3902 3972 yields 1.14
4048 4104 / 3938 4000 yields 1.18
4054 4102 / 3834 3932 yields 1.19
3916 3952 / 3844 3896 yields 0.74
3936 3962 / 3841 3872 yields 0.82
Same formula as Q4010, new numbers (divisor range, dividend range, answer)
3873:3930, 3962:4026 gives 1.08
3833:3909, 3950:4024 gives 1.01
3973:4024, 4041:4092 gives 1.08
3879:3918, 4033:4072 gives 1.04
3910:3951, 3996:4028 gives 1.22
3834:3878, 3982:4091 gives 1.01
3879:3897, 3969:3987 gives 0.99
